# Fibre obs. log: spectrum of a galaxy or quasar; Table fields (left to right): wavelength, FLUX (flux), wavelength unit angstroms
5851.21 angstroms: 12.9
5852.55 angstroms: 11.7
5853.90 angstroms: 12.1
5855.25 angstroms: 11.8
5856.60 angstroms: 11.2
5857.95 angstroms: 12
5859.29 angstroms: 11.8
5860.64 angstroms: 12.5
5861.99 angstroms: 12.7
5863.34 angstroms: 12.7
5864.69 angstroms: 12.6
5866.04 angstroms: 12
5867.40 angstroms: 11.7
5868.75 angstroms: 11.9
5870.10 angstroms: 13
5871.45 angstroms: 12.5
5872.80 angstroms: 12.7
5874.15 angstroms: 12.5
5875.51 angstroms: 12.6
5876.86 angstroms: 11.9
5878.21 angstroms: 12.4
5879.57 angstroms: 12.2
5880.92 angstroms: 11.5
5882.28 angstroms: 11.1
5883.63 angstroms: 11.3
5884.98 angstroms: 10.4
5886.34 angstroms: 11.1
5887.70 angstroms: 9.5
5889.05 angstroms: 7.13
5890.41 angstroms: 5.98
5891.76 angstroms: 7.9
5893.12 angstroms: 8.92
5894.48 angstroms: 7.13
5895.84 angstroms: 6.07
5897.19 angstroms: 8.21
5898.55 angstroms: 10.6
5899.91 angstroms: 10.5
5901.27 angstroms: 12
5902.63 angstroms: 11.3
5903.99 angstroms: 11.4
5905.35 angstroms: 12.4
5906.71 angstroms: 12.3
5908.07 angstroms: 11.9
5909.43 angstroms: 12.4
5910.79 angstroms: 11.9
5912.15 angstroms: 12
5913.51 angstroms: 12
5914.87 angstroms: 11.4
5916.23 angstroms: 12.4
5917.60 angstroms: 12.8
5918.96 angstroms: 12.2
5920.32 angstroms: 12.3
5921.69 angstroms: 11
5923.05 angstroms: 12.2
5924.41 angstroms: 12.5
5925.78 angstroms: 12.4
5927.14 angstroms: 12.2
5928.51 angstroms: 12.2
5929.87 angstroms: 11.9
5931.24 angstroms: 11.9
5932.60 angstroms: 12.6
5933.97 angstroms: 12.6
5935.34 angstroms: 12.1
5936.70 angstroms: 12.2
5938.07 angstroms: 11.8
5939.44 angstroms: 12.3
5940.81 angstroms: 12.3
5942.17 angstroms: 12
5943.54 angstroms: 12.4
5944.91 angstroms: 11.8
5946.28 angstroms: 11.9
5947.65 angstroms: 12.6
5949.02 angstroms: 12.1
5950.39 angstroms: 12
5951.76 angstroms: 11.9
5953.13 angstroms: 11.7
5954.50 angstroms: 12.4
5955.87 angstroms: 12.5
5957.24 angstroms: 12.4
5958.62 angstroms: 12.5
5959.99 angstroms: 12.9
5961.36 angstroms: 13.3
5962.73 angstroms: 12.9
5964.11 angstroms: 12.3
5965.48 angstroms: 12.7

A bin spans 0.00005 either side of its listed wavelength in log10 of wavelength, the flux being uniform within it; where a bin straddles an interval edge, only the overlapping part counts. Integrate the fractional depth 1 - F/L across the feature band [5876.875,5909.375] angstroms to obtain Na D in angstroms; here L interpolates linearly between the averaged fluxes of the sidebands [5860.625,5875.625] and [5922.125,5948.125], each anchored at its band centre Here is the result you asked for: 5.6 angstroms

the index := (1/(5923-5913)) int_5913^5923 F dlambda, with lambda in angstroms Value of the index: 12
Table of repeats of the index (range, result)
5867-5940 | 11.3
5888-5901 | 8.22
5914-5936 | 12.2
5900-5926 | 12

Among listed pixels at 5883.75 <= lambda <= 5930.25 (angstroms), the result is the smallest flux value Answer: 5.98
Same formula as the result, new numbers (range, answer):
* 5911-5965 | 11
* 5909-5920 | 11.4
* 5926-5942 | 11.8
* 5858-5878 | 11.7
